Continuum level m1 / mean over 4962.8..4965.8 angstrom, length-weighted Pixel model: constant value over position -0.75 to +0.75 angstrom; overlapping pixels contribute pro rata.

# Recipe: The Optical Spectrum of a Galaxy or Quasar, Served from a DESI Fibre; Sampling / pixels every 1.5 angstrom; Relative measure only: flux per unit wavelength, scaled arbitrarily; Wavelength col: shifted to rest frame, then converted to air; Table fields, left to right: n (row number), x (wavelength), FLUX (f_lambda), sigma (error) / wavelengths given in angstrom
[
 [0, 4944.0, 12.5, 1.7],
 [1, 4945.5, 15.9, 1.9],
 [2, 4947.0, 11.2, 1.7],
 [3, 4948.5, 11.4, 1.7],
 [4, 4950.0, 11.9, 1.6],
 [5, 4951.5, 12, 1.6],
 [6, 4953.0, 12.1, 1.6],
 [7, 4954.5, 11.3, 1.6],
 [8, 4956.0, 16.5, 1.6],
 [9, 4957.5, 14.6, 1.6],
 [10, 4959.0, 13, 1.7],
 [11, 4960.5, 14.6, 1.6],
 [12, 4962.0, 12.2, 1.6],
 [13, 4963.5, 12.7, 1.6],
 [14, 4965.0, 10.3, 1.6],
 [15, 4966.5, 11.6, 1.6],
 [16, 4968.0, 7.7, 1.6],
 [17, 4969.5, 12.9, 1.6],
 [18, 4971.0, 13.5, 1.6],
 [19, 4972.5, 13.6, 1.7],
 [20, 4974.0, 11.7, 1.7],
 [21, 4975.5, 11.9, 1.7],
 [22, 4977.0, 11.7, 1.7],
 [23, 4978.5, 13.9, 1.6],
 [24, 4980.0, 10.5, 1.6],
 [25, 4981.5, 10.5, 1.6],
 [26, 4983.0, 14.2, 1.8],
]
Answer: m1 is 11.5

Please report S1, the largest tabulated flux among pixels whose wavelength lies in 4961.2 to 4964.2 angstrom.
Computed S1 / 12.7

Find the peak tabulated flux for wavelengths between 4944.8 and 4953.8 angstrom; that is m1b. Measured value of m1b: 15.9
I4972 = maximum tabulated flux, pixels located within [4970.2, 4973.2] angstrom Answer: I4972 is 13.6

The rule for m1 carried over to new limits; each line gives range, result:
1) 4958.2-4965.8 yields 12.6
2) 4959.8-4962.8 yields 13.4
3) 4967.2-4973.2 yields 11.9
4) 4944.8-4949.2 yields 12.8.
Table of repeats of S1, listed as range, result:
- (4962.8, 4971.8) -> 13.5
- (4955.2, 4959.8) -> 16.5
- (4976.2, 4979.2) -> 13.9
